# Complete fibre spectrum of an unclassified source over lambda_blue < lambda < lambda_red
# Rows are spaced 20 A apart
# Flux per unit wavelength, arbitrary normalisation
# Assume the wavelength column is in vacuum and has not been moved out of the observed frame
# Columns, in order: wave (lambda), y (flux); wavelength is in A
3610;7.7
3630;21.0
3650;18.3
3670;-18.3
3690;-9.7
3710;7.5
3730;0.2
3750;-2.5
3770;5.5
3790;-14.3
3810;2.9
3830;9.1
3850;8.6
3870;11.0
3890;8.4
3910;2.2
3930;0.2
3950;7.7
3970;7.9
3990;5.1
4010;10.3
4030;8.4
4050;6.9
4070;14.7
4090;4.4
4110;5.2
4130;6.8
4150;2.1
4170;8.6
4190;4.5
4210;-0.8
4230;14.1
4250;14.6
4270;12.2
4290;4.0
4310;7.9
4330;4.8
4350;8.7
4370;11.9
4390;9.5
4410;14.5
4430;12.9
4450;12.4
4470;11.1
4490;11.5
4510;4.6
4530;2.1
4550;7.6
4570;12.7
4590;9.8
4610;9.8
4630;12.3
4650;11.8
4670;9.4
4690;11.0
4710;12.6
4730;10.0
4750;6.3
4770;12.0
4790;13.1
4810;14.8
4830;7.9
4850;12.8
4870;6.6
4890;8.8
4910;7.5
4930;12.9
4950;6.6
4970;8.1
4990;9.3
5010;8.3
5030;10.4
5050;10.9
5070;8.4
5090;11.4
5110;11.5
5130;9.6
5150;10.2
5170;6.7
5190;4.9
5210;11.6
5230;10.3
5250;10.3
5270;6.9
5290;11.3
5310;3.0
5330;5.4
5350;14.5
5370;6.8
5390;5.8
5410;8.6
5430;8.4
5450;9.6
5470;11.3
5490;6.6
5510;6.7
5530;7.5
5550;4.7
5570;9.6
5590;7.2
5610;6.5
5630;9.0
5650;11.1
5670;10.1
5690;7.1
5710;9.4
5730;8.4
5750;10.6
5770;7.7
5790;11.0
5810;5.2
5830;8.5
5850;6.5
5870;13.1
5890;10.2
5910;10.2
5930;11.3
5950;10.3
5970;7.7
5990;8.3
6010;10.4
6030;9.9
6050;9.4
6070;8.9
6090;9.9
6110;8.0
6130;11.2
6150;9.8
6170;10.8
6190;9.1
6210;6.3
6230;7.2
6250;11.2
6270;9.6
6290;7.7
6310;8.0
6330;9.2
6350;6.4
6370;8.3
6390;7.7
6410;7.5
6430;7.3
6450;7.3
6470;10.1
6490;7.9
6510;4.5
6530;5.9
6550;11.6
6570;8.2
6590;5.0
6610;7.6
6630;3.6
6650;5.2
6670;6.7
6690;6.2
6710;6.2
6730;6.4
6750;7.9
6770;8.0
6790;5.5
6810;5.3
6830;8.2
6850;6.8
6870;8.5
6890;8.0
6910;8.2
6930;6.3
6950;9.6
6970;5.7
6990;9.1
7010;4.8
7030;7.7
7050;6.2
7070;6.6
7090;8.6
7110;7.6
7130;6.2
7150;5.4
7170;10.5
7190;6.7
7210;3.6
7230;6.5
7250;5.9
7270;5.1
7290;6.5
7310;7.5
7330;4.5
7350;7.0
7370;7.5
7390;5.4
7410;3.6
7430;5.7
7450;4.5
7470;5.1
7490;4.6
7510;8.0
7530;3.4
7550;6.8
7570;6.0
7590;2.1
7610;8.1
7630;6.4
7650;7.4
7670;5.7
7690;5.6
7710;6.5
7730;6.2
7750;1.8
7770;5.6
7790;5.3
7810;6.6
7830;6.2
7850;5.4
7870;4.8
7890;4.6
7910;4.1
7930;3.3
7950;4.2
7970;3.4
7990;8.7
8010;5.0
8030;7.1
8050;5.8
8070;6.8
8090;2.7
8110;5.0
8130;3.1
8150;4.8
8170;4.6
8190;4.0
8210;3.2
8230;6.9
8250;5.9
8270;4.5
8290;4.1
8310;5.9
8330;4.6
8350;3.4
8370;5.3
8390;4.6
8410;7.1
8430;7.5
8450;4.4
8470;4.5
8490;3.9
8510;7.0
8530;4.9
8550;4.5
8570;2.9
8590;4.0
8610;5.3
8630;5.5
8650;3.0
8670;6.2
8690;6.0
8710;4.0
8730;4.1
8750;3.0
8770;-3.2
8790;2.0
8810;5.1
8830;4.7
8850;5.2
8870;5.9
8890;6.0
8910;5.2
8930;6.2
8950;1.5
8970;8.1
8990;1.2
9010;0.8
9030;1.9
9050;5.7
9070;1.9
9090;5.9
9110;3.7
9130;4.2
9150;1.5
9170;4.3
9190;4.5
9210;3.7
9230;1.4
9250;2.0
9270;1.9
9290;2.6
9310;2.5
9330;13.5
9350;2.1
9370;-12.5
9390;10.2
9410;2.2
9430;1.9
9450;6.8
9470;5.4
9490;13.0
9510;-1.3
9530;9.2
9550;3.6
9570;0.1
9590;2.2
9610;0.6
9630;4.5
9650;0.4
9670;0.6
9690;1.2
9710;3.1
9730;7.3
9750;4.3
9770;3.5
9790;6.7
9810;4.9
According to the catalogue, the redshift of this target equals 0.09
